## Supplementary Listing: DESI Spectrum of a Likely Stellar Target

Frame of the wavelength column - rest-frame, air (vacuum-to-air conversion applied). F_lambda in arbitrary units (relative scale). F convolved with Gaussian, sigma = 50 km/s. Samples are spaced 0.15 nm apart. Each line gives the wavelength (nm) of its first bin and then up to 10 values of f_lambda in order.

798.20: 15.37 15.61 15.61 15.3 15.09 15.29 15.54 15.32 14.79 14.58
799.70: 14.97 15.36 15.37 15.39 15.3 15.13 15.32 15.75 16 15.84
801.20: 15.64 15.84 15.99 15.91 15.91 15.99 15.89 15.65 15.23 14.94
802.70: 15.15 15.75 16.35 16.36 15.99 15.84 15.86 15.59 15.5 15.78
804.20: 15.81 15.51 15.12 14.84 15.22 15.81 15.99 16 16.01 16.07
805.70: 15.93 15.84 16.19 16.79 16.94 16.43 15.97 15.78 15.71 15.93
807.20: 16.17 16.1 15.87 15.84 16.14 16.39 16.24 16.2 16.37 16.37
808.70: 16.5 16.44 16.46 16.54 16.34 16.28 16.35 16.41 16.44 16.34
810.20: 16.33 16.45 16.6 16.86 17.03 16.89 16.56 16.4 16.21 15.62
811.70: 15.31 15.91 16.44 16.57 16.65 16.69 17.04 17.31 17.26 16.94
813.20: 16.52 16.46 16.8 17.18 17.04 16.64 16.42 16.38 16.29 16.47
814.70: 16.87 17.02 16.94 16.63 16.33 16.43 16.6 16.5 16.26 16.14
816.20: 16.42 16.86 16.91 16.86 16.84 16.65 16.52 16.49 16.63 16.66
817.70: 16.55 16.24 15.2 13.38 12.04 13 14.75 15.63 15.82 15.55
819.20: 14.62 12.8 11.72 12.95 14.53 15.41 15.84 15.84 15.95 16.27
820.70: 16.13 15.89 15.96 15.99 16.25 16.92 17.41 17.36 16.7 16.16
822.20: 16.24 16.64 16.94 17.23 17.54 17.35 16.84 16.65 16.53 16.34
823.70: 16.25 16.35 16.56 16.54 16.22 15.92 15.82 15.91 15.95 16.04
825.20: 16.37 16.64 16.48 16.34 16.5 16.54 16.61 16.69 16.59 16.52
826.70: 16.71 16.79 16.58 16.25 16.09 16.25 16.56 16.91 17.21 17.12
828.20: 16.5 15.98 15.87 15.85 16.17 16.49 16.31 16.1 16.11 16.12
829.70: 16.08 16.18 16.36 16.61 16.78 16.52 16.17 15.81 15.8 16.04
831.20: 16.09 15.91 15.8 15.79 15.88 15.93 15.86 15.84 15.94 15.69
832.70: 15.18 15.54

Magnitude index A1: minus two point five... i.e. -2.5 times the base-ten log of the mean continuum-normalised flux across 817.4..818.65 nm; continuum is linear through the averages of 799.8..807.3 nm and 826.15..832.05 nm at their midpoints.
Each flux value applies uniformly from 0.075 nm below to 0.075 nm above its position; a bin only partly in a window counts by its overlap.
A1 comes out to 0.09 mag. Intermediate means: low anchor 15.8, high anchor 16.3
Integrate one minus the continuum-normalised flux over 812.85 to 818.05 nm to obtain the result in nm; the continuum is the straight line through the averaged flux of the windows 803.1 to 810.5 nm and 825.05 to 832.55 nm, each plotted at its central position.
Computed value -0.14 nm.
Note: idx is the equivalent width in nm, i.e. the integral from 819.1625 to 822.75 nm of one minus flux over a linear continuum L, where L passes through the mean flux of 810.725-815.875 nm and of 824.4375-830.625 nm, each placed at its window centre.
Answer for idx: 0.16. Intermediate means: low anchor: 16.6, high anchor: 16.4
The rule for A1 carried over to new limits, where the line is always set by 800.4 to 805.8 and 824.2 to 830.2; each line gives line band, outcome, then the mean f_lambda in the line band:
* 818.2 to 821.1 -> 0.10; 14.8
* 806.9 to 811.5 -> -0.03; 16.4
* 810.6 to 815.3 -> -0.04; 16.6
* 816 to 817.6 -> -0.04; 16.6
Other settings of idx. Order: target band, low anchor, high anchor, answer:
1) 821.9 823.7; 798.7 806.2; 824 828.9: -0.05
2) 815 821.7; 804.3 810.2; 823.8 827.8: 0.23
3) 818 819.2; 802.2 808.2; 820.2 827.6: 0.14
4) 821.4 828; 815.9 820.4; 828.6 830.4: -0.28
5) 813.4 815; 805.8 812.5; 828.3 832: -0.04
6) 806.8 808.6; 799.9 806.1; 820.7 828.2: -0.02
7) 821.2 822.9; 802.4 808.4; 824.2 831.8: -0.07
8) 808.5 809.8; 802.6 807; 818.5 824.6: -0.04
